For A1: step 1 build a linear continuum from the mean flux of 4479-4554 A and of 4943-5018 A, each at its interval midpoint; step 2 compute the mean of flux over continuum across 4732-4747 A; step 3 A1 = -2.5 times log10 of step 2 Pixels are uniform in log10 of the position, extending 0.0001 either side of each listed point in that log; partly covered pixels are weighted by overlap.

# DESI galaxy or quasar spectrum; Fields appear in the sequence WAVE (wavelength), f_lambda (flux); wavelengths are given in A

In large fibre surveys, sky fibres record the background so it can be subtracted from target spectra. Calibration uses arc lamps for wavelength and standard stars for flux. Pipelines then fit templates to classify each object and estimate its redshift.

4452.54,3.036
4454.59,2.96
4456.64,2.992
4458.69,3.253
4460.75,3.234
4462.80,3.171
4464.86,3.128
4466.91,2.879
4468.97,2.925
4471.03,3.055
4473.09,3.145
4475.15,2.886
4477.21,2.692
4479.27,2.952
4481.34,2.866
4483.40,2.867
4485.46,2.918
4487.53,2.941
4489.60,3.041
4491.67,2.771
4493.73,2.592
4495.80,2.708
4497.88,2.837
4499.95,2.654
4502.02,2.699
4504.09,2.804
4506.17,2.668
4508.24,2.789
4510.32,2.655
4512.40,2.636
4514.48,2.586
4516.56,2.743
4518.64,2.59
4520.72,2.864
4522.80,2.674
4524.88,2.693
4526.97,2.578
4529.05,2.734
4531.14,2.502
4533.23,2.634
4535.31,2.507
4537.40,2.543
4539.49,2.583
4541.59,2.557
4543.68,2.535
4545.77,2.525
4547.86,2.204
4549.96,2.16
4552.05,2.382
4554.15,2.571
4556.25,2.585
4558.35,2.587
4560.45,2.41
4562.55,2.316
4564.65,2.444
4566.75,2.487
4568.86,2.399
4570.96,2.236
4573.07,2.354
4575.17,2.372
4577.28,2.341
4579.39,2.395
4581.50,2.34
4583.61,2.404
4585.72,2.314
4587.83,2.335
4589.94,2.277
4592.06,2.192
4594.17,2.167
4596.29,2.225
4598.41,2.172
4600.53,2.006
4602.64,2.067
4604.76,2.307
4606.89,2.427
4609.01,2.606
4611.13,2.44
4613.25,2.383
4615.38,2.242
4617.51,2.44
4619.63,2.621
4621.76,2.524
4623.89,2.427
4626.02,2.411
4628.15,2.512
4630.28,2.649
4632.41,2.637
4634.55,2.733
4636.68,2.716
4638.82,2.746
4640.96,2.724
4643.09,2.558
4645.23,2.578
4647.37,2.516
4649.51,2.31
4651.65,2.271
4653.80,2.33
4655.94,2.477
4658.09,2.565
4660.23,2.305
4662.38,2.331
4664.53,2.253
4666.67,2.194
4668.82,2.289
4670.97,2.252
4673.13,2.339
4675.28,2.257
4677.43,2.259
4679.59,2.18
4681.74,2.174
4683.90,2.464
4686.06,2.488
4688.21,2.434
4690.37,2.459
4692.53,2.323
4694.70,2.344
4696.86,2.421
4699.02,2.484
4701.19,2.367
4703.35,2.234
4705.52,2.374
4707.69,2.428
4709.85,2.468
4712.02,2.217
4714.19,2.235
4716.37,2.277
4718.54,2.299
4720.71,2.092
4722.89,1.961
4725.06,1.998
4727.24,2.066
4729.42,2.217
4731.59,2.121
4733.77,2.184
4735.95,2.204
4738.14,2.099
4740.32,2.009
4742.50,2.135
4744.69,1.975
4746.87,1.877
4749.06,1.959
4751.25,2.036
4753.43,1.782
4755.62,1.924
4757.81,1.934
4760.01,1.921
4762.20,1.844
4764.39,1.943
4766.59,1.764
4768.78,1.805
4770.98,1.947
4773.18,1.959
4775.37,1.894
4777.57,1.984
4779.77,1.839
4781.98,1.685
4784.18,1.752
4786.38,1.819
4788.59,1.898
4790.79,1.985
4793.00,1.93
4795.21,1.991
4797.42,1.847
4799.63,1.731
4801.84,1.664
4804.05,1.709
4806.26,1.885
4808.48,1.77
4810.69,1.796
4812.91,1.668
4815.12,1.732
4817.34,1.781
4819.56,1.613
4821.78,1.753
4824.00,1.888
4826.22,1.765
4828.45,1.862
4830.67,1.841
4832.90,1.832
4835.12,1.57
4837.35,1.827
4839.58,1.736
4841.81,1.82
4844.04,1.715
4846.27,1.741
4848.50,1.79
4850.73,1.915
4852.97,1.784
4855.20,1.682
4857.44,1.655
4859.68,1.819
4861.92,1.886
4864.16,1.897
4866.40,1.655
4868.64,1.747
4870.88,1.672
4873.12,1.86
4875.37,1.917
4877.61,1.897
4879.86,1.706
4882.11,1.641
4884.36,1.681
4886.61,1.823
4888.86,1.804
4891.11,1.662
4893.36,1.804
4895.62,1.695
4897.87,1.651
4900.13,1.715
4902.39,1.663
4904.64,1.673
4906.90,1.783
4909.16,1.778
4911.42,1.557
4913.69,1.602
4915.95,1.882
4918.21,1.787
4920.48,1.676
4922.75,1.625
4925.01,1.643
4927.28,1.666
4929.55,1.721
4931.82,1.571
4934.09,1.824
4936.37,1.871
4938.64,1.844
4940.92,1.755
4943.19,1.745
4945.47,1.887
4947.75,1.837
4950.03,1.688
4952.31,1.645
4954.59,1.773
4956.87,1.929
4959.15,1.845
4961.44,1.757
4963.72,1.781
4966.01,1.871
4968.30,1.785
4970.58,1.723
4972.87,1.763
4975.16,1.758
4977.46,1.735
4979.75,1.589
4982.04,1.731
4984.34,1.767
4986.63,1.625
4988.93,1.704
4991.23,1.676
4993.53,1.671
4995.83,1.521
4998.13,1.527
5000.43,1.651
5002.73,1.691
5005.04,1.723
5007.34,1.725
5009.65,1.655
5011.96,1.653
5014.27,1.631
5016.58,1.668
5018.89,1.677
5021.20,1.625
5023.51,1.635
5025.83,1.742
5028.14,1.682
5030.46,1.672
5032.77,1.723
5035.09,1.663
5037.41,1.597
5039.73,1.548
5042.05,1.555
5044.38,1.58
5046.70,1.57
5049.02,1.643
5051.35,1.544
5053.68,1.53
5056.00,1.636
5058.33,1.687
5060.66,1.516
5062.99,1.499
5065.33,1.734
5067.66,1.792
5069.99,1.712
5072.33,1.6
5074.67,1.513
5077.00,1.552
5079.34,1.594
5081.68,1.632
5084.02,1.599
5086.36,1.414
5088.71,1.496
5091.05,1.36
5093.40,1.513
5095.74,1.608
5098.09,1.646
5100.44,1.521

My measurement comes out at 0.063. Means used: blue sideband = 2.66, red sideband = 1.72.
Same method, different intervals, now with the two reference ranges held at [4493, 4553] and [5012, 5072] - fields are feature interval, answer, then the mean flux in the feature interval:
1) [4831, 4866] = 0.127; 1.78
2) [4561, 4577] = 0.066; 2.37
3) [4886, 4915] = 0.116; 1.71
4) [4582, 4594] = 0.086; 2.3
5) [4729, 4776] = 0.106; 1.98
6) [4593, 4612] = 0.088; 2.27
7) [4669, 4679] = 0.025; 2.27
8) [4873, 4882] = 0.072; 1.82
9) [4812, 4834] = 0.154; 1.77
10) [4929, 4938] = 0.051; 1.75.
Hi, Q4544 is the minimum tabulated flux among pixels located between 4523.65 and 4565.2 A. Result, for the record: 2.16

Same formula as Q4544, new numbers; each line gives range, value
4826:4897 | 1.57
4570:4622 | 2.006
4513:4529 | 2.578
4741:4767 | 1.764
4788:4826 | 1.613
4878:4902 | 1.641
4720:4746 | 1.961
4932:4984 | 1.589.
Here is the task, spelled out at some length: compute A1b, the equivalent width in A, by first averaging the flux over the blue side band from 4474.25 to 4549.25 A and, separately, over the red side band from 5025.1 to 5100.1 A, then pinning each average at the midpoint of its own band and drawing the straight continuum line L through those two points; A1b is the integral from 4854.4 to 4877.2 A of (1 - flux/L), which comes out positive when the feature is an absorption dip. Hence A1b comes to 2.3 A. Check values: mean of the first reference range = 2.69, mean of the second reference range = 1.6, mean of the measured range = 1.78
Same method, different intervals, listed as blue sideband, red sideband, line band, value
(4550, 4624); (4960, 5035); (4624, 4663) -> -4.3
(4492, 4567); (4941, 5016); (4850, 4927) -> 6.3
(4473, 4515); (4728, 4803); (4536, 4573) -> 2.2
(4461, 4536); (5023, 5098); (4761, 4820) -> 9.4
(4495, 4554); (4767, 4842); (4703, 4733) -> -2.3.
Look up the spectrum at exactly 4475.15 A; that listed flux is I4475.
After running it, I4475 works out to 2.886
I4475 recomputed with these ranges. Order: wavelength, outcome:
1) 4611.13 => 2.44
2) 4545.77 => 2.525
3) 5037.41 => 1.597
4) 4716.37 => 2.277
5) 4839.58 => 1.736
